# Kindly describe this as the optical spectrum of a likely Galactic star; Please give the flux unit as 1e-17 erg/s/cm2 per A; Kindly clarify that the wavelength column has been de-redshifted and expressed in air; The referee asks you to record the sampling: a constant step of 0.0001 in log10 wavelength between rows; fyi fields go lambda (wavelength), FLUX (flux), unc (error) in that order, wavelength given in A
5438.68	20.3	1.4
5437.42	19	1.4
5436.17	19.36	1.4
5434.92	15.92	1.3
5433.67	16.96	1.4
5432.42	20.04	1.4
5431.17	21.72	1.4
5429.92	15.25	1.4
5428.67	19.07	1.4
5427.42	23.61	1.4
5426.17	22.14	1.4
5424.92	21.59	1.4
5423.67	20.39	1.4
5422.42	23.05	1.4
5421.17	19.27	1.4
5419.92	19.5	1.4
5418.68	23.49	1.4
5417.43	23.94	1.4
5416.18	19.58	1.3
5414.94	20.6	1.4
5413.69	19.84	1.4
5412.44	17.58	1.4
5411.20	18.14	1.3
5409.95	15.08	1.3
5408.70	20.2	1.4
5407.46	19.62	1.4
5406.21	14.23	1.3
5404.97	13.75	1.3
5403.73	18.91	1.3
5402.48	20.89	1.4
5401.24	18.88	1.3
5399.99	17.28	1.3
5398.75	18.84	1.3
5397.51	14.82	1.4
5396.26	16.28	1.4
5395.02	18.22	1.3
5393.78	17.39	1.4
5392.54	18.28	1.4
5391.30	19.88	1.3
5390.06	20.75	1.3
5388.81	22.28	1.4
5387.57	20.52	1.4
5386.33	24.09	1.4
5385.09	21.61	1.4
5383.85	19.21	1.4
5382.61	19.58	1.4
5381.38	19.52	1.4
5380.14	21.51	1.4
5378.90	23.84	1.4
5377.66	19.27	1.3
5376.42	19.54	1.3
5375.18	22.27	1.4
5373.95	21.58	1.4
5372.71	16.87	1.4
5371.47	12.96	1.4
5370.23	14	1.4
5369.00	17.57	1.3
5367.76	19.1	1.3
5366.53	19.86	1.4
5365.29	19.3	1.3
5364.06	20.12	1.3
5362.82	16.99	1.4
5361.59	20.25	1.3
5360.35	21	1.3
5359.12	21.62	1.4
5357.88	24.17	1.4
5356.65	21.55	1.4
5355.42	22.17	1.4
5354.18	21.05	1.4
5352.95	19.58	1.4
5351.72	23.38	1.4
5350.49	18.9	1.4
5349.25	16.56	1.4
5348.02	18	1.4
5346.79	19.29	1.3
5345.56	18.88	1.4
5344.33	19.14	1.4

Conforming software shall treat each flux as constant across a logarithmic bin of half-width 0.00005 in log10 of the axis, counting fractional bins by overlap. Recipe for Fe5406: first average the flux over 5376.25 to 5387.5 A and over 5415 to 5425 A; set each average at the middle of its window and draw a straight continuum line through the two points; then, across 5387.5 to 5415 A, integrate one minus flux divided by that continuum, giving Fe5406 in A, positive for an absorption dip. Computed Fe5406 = 3.72 A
